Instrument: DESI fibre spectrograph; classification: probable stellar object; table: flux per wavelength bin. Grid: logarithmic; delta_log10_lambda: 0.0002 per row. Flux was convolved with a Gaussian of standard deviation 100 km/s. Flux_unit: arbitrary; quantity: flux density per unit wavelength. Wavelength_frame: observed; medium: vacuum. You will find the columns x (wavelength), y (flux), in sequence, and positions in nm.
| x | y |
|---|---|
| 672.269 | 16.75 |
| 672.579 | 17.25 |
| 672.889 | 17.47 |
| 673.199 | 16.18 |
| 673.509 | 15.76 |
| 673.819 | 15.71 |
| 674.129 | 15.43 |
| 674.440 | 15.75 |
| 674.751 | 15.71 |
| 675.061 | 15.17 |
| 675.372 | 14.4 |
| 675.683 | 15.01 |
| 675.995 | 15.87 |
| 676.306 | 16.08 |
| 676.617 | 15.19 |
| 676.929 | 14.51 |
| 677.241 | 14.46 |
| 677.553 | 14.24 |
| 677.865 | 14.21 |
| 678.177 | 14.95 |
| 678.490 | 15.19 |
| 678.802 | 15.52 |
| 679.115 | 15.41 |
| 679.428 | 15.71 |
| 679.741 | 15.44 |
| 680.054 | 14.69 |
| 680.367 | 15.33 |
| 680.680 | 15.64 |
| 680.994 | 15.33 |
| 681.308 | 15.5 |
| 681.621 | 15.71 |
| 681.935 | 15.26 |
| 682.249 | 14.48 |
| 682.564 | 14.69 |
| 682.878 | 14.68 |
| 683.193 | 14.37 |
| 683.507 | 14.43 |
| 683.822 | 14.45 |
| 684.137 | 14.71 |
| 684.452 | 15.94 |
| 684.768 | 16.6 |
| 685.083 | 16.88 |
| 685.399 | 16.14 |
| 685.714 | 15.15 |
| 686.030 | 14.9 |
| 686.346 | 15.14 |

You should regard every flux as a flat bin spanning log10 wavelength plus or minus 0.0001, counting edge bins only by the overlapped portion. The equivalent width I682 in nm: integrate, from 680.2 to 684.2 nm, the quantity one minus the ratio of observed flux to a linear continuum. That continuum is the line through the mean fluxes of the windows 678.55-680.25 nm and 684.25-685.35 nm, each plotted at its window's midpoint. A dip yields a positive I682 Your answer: 0.22 nm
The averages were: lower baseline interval 15.3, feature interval 15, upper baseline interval 16.4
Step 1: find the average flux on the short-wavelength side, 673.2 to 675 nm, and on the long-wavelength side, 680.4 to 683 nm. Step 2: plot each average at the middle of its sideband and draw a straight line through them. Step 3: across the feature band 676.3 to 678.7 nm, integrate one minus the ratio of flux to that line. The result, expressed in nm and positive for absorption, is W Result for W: 0.10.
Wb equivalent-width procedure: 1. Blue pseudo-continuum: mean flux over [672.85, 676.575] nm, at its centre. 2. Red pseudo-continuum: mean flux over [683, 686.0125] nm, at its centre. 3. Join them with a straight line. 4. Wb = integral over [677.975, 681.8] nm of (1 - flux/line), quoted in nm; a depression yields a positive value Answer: 0.037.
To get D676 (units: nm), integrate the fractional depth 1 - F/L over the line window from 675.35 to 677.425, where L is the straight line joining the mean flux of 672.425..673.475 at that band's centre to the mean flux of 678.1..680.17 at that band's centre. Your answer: 0.11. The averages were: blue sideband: 16.8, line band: 15.1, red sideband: 15.3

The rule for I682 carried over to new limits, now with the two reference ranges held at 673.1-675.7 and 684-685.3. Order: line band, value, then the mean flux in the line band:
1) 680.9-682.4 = 0.06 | 15.3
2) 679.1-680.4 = 0.04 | 15.3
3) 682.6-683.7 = 0.10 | 14.5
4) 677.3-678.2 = 0.07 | 14.4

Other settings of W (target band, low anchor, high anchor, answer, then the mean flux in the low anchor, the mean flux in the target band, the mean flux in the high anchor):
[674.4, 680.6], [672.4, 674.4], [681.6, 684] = 0.18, 16.3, 15.1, 14.7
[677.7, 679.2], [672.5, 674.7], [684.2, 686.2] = 0.09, 16.2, 15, 15.9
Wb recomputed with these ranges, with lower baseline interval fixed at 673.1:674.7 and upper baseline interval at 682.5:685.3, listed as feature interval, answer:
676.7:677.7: 0.07 nm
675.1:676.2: 0.04 nm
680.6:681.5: -0.01 nm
